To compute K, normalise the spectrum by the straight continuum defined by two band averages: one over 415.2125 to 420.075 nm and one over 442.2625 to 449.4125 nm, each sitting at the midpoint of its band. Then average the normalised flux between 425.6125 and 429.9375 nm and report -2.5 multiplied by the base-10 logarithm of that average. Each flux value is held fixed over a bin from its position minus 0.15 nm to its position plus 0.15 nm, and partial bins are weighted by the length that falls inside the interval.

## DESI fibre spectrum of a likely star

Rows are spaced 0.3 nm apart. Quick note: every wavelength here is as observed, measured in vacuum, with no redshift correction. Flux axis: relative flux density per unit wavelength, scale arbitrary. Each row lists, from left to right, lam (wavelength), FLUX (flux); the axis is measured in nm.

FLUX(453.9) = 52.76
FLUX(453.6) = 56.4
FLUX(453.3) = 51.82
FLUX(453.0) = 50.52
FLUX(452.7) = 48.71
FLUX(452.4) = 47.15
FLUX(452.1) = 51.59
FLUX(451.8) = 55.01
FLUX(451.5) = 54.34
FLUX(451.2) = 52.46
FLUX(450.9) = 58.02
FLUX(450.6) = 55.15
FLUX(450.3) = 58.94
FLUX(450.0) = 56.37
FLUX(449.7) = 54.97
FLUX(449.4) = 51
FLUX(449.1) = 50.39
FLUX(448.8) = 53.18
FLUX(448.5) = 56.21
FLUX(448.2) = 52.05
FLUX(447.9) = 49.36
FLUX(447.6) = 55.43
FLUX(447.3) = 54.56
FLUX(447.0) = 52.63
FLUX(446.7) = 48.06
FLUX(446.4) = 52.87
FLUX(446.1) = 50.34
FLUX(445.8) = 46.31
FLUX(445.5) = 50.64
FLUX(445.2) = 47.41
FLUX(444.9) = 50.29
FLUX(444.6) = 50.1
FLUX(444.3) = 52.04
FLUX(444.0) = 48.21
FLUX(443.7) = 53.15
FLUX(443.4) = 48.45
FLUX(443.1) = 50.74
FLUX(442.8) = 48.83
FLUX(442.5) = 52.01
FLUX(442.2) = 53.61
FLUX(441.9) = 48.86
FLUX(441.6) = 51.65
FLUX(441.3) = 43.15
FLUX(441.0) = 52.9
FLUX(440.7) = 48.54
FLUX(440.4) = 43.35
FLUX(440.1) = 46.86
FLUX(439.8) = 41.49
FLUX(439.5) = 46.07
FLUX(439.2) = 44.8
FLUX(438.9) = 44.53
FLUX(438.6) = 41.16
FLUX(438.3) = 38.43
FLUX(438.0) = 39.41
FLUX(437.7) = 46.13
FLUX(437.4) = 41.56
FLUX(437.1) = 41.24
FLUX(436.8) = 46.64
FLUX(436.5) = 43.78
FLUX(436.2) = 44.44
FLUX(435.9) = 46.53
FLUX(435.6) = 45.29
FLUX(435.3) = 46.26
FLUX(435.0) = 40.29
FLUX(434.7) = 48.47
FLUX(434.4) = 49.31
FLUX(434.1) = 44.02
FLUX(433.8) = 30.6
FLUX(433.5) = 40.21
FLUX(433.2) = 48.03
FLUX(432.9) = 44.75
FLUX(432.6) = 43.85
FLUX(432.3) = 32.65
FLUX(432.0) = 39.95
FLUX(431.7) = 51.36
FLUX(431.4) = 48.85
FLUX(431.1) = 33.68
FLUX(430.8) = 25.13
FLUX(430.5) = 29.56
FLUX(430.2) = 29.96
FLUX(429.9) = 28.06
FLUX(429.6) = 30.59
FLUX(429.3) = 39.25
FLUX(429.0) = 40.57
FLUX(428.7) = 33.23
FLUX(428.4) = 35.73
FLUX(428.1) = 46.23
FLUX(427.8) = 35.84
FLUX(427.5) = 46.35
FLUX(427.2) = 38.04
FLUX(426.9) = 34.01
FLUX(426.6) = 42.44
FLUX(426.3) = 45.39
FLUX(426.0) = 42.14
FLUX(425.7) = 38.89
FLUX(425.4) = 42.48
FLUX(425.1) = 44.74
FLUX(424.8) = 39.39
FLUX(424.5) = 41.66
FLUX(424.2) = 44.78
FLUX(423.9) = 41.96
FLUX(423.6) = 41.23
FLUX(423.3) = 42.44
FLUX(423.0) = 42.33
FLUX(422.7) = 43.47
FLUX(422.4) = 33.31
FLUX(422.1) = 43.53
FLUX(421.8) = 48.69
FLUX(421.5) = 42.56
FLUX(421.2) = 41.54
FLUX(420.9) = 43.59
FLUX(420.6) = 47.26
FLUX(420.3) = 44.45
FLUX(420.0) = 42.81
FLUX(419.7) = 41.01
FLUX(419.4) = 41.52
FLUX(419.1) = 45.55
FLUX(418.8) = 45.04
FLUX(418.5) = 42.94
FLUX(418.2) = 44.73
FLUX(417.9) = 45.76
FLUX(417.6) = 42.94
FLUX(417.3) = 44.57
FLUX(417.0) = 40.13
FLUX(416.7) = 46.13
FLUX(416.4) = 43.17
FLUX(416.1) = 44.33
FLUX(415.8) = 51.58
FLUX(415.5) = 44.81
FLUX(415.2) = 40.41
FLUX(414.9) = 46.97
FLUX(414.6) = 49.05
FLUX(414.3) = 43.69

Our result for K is 0.20 mag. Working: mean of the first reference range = 44.1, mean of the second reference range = 51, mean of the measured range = 38.7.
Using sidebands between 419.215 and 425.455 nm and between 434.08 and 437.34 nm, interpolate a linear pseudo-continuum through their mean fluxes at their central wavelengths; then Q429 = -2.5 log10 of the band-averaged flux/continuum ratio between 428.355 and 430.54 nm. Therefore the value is 0.30 mag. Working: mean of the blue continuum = 42.6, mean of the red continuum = 45.1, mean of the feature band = 33.4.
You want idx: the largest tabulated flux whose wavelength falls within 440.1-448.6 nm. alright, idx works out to 56.21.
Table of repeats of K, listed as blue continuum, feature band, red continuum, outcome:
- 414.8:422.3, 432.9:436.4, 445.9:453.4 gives 0.109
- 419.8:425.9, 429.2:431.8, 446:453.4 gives 0.292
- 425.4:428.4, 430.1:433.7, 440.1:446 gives 0.120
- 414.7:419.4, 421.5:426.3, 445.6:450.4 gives 0.102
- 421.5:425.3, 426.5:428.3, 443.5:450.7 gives 0.094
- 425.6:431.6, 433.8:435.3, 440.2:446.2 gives -0.046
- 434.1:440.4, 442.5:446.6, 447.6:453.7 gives -0.021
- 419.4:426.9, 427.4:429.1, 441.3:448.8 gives 0.128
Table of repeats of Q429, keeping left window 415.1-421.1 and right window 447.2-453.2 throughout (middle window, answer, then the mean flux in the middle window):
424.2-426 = 0.108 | 41.8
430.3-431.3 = 0.489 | 30.5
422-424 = 0.111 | 41.1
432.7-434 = 0.178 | 41.1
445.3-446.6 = 0.046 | 49.9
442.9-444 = 0.021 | 50.3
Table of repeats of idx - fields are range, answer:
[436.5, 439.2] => 46.64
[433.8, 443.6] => 53.61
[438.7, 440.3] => 46.86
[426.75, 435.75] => 51.36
